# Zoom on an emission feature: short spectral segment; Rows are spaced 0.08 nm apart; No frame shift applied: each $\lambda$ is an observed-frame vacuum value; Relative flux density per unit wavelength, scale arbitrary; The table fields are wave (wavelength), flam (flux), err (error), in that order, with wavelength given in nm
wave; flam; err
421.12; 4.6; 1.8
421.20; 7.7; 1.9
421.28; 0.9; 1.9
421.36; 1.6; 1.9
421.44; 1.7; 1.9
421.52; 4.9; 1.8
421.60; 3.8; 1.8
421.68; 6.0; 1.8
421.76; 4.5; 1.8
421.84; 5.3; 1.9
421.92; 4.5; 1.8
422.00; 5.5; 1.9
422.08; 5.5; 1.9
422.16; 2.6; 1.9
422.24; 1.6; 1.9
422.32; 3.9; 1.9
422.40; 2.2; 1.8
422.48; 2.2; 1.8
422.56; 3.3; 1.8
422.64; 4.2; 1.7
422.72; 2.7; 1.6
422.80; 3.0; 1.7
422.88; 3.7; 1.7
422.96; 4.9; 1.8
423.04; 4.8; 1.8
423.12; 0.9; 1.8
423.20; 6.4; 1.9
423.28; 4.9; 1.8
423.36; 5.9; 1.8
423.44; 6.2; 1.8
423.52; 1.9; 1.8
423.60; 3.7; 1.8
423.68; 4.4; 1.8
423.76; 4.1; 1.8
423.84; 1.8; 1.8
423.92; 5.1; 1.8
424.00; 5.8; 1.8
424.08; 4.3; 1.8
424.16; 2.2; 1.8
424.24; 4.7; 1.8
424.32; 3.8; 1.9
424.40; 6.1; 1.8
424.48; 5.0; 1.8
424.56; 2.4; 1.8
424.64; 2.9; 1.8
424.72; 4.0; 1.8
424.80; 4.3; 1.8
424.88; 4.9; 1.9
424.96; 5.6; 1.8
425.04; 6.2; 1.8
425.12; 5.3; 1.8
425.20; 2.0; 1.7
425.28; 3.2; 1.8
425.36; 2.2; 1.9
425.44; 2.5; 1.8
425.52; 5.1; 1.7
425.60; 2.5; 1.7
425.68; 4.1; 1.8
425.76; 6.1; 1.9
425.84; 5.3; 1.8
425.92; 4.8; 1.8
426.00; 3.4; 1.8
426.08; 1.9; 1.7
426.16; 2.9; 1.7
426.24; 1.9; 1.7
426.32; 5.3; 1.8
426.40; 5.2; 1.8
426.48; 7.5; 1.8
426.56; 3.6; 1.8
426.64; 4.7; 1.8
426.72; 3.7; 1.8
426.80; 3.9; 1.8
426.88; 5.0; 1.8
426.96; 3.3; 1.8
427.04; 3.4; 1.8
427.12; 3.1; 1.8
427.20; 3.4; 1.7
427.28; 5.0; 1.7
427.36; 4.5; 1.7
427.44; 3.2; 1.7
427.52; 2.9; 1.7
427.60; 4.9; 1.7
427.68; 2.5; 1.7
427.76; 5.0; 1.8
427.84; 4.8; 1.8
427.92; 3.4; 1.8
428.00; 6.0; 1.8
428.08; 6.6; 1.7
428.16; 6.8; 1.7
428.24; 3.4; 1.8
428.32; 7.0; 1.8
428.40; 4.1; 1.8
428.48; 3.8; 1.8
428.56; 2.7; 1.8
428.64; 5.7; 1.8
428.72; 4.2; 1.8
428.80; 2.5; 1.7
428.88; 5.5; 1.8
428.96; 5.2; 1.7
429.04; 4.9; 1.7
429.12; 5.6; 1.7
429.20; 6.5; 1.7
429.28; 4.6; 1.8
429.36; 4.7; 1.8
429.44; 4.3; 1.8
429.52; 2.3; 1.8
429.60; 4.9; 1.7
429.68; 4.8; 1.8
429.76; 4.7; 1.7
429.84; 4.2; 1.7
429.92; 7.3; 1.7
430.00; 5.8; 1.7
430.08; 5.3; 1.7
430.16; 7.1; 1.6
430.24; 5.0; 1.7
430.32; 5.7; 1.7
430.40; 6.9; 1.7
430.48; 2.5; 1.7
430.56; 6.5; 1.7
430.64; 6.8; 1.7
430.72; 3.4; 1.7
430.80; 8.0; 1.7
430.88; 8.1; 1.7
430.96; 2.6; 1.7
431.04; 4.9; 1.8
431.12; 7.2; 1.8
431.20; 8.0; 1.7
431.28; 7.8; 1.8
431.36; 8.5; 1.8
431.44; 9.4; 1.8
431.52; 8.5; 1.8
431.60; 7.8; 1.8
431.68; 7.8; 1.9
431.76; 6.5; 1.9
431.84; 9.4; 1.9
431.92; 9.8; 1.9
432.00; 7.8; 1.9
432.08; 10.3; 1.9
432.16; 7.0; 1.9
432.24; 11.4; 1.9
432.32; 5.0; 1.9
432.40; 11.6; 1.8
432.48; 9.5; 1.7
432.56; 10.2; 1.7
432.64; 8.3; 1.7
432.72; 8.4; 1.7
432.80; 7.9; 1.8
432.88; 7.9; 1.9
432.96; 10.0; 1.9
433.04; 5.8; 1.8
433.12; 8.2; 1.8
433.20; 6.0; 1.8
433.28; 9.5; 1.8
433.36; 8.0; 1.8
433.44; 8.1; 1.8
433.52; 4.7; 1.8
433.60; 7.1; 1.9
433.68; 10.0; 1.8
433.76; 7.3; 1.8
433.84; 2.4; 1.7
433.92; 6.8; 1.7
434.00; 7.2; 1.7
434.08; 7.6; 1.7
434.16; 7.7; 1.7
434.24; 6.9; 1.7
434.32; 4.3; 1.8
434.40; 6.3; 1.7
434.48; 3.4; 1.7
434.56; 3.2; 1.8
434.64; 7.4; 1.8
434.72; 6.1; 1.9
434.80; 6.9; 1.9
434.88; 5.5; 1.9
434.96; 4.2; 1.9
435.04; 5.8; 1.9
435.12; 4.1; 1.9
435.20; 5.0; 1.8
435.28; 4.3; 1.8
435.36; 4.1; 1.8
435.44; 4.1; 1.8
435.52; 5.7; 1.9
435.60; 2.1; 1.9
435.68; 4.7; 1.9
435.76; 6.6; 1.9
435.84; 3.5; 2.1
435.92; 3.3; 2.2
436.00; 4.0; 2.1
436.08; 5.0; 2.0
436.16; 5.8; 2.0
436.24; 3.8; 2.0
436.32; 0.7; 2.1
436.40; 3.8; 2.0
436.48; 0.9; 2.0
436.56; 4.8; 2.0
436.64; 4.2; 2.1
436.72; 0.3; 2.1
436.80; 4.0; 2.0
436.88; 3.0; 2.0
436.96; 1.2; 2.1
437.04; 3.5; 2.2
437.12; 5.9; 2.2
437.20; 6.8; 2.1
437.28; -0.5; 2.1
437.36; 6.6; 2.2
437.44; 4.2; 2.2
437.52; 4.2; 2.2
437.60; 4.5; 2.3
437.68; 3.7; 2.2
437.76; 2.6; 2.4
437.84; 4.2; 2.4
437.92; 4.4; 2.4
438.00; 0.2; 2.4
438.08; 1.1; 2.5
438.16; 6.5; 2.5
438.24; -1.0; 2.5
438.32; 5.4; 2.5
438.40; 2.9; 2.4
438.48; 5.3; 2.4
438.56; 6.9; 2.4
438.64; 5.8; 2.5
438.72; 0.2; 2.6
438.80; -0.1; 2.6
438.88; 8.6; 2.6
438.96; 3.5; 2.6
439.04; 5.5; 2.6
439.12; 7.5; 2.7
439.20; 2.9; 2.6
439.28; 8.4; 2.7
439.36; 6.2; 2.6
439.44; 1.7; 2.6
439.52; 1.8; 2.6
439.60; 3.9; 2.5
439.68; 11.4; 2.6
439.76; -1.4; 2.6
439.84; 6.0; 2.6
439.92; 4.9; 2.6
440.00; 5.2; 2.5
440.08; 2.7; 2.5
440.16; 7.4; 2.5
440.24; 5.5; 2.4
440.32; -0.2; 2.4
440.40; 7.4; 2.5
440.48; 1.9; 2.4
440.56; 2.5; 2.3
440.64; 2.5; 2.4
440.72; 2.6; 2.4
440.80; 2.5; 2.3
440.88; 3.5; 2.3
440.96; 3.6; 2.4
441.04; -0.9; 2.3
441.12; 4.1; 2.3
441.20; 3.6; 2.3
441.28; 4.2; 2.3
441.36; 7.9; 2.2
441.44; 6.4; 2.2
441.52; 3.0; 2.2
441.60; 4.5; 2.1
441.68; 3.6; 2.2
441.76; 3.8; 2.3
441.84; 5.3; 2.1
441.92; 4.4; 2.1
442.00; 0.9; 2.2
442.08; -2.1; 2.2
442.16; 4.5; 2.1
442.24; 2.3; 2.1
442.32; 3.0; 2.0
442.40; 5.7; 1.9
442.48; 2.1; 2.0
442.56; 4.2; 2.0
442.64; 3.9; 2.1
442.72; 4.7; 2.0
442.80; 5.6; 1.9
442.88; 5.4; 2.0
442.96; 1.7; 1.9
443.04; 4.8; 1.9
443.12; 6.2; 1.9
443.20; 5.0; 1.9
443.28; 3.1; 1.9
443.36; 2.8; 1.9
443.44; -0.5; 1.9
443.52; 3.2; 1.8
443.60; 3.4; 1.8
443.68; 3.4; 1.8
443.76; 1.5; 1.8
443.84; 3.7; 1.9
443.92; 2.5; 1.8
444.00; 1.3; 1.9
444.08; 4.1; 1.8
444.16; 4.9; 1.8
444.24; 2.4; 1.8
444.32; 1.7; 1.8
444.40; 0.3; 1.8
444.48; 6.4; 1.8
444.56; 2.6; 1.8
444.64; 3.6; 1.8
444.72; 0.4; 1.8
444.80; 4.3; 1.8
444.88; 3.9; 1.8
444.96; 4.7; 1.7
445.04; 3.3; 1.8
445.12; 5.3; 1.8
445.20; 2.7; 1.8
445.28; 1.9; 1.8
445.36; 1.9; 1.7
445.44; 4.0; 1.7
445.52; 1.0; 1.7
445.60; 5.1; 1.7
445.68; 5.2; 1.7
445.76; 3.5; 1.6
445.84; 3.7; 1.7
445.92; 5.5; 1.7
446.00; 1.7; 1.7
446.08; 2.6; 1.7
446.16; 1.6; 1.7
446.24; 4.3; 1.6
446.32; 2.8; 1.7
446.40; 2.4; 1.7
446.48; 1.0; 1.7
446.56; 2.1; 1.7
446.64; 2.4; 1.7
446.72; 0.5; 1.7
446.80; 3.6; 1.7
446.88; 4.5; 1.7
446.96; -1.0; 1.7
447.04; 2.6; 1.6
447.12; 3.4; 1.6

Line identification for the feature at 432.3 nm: Mg II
